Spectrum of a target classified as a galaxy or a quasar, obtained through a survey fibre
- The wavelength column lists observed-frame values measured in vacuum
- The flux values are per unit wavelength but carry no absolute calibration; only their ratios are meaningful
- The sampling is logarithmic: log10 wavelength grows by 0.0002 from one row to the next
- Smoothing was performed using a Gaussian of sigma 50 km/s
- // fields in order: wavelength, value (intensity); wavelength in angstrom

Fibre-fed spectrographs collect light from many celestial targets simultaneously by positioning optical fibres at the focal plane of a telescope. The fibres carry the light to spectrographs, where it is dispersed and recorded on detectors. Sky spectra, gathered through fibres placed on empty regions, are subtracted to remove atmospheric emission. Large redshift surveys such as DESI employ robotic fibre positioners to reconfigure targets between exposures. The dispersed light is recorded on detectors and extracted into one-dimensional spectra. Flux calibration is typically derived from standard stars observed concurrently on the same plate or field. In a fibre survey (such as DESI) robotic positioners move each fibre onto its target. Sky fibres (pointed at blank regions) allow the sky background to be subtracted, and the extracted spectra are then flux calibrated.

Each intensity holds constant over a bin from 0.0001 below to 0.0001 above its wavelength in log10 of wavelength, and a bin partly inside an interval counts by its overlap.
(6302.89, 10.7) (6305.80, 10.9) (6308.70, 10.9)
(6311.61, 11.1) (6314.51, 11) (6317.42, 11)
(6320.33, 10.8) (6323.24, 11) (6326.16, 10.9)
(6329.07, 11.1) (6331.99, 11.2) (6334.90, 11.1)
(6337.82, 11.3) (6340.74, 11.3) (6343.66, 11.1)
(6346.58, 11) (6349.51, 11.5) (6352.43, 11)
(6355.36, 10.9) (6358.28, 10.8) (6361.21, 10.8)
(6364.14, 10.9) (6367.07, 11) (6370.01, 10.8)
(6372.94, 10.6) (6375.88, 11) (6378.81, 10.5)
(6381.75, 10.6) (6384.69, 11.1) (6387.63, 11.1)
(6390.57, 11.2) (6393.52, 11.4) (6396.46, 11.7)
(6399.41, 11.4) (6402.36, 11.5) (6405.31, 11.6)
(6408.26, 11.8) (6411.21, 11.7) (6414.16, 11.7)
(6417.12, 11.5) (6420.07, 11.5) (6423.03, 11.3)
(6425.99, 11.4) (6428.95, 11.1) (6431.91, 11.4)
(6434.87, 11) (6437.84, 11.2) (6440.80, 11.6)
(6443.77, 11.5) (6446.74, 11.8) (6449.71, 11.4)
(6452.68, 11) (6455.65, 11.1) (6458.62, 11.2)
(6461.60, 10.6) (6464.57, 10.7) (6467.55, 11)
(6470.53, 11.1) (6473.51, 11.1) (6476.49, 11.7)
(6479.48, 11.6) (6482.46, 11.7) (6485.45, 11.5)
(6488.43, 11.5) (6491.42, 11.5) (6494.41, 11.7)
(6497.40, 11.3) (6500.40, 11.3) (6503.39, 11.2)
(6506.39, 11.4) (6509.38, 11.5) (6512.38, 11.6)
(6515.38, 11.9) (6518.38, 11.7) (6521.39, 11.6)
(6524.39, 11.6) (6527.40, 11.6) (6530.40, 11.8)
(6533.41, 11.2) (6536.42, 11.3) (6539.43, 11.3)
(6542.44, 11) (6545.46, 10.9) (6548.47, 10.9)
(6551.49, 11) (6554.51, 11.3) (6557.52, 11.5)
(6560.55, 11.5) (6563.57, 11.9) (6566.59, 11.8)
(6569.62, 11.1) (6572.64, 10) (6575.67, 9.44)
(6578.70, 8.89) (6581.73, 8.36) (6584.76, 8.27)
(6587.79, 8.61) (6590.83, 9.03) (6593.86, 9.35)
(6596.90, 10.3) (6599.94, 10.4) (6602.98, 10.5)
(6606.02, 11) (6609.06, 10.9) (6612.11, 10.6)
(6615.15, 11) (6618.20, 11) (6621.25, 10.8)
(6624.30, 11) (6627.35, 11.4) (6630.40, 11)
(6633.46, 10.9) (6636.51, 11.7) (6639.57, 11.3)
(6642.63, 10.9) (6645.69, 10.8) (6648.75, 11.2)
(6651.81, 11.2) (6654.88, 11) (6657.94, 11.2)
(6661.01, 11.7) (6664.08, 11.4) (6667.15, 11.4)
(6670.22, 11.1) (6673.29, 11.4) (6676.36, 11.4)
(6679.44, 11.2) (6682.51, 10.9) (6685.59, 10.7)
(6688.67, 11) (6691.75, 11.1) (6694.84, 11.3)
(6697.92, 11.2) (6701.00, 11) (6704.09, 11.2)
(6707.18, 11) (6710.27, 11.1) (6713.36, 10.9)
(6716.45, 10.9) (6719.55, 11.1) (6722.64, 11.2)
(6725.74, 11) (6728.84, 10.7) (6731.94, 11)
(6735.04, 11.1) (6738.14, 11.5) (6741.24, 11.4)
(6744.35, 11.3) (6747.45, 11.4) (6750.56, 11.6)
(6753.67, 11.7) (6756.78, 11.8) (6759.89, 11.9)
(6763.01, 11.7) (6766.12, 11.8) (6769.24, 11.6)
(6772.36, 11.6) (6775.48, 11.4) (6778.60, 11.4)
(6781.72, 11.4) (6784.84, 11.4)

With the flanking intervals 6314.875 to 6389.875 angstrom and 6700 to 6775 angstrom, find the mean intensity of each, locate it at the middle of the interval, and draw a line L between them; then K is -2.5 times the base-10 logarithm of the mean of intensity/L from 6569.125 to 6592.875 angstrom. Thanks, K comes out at 0.22 mag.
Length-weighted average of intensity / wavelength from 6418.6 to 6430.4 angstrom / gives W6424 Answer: 11.3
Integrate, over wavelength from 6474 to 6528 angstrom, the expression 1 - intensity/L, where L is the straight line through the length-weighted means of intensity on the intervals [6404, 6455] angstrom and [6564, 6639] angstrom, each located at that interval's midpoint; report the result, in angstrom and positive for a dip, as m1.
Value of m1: -2.8 angstrom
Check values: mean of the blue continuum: 11.4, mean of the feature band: 11.5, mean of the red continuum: 10.3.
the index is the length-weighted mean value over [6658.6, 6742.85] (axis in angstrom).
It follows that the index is 11.1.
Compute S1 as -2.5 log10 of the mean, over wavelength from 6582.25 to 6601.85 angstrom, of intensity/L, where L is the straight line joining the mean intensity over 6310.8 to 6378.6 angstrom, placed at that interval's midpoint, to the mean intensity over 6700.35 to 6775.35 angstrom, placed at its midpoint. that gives 0.202 mag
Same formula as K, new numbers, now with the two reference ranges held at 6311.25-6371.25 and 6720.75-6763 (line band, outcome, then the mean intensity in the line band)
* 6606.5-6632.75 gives 0.03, 11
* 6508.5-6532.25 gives -0.05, 11.7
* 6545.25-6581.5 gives 0.04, 10.8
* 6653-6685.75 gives 0.01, 11.2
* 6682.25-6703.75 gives 0.03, 11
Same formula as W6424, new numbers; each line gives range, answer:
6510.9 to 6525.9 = 11.7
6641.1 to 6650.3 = 11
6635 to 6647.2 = 11.2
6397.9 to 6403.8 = 11.4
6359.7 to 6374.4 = 10.8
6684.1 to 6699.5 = 11.1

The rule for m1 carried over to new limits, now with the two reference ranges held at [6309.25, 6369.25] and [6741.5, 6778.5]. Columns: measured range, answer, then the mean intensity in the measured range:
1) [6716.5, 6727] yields 0.4 angstrom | 11.1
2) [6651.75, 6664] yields 0.2 angstrom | 11.3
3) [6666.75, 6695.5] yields 0.9 angstrom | 11.1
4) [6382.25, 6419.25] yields -1.1 angstrom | 11.5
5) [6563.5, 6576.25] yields 0.6 angstrom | 10.8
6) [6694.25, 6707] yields 0.4 angstrom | 11.2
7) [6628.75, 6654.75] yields 0.7 angstrom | 11.1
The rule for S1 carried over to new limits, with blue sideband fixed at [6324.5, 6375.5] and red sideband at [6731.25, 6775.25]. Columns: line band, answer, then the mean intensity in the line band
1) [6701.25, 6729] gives 0.045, 11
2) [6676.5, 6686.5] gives 0.042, 11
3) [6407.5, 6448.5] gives -0.033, 11.5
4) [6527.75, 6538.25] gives -0.019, 11.5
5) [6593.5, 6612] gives 0.085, 10.5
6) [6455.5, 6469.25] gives 0.025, 10.9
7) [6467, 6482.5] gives -0.017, 11.4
